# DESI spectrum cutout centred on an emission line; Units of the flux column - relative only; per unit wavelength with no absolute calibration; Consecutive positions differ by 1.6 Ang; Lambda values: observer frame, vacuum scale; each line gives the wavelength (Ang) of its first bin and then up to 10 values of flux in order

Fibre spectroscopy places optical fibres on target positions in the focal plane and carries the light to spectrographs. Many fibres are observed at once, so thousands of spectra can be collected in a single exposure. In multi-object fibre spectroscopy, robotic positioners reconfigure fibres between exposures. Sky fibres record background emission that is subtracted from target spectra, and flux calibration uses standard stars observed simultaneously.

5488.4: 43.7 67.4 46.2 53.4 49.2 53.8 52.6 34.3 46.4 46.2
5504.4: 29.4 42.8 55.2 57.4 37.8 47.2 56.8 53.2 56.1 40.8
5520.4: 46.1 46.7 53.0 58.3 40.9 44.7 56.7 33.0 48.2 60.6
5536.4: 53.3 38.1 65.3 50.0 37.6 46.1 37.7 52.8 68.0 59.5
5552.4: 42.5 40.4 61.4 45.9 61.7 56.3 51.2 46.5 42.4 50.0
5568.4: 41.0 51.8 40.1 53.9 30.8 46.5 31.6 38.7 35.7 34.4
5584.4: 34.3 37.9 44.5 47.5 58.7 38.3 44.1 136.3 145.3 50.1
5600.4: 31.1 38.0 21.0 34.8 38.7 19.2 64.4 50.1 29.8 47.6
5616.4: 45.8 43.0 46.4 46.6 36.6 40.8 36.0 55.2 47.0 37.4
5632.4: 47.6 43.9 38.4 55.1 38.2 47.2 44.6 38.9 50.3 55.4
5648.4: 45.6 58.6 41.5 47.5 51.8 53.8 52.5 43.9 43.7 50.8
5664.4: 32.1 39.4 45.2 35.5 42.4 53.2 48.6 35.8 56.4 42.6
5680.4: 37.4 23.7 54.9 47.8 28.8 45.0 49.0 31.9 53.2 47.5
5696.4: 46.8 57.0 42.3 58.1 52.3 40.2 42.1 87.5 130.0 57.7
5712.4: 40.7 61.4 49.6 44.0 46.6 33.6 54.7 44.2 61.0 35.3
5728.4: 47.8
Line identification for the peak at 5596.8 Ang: Hbeta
